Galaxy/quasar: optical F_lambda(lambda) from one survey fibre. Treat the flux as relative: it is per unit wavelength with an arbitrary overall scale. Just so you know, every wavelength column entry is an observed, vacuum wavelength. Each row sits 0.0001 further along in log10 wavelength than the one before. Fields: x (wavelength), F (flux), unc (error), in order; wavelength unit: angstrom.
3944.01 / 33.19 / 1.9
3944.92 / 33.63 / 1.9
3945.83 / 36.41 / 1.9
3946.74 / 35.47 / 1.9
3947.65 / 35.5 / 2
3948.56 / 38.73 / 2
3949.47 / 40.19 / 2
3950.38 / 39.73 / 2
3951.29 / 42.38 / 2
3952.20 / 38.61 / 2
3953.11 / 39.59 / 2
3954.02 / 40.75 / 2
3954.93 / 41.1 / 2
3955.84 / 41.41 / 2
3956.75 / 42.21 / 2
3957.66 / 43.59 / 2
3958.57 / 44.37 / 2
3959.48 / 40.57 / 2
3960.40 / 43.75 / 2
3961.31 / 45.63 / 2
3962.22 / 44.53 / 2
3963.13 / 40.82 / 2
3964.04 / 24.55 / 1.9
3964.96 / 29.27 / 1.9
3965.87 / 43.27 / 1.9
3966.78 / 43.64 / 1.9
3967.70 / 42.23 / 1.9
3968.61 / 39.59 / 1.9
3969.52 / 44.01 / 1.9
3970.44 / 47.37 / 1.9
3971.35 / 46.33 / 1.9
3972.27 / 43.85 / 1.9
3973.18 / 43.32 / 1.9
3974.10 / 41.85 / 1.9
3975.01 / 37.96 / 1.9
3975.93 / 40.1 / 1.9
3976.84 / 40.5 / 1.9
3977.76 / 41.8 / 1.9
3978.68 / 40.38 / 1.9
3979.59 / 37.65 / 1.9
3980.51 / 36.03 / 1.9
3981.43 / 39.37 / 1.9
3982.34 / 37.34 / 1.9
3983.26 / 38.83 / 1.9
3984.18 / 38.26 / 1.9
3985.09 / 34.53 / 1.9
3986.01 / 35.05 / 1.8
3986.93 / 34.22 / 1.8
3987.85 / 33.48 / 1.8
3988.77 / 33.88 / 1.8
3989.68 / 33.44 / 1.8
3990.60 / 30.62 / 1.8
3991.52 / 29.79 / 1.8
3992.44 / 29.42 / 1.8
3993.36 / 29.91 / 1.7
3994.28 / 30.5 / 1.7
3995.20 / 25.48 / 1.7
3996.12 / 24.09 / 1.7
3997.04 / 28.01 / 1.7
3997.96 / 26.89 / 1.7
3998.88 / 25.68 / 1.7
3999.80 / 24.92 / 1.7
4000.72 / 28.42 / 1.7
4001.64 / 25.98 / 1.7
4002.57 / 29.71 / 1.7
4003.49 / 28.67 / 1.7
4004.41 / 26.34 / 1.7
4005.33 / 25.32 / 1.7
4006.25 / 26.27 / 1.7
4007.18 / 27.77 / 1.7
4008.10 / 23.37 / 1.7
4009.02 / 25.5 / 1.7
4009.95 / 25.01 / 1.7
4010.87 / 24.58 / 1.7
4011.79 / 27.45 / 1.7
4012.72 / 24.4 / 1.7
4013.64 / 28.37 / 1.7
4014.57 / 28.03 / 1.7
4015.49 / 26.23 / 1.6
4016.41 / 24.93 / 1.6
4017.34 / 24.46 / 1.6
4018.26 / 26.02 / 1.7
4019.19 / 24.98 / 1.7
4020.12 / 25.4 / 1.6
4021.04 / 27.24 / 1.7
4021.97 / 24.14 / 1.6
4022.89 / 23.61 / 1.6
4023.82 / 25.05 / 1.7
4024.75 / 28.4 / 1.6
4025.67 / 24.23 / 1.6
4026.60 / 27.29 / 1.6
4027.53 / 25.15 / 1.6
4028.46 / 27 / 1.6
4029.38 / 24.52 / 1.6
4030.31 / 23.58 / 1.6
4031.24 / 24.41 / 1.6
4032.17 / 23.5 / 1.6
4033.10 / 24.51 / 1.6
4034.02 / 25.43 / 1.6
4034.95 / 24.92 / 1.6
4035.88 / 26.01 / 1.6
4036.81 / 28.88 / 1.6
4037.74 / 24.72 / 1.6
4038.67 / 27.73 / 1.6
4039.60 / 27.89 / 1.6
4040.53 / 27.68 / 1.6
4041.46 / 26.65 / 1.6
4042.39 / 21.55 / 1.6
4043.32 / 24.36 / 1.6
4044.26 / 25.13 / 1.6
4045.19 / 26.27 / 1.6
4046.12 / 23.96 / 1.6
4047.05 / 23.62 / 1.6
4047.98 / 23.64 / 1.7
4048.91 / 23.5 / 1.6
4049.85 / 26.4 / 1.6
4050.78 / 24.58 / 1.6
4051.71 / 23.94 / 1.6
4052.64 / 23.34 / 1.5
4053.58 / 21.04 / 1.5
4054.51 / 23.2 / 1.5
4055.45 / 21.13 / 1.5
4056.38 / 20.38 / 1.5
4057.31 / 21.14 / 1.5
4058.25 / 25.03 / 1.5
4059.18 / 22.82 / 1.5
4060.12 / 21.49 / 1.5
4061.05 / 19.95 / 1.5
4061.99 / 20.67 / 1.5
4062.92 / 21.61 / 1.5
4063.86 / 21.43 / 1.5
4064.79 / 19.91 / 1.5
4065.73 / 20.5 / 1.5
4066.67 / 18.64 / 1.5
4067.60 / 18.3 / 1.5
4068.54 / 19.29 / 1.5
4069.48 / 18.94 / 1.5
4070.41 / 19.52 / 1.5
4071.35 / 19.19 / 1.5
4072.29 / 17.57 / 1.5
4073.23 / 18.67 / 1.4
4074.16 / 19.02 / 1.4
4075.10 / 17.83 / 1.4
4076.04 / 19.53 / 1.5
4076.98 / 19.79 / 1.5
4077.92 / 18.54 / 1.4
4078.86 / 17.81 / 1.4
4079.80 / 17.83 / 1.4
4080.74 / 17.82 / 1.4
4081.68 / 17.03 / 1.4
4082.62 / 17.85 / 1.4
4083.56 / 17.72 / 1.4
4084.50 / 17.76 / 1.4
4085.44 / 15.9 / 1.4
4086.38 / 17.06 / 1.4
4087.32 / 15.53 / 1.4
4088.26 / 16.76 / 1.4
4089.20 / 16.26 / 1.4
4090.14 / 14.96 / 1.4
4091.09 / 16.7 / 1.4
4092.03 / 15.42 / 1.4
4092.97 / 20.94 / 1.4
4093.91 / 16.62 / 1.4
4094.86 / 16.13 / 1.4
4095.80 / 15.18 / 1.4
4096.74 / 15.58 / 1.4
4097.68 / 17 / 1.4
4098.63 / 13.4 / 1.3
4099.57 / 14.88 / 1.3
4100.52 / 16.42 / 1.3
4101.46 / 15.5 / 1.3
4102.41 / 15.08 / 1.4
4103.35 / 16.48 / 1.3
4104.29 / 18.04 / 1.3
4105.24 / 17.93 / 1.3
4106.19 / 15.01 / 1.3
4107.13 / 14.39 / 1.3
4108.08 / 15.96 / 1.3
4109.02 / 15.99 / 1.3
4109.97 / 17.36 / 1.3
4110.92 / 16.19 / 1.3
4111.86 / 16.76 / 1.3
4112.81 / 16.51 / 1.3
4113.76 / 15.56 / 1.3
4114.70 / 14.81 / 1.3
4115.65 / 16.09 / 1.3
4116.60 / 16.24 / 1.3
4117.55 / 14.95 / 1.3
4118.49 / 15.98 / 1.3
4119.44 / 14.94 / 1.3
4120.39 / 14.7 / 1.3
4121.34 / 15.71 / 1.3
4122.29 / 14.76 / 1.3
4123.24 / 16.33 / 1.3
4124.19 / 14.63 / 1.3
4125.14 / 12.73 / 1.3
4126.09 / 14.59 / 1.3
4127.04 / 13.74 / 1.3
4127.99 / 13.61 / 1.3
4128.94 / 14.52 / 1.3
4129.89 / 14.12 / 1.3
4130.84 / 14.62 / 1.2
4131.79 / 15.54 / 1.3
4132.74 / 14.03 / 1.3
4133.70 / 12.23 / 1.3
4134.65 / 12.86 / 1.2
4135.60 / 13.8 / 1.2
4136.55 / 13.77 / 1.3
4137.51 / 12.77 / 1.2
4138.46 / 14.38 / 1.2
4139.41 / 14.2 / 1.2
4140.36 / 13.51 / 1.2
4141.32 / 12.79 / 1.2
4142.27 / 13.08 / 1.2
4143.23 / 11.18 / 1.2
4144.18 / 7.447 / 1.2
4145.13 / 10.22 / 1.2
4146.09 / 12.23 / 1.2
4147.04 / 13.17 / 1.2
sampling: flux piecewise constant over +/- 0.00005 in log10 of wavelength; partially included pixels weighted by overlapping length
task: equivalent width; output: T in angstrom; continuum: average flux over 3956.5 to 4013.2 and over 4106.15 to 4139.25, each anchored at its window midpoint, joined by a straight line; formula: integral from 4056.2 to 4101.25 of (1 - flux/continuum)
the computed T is 6.15 angstrom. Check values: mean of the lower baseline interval 34.5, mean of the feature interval 18.3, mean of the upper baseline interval 14.9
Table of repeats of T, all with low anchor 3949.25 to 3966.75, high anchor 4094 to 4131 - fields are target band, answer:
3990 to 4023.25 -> 6.1 angstrom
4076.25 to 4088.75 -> 1.7 angstrom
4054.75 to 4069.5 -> 1.8 angstrom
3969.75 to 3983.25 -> -1.3 angstrom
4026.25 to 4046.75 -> 1.7 angstrom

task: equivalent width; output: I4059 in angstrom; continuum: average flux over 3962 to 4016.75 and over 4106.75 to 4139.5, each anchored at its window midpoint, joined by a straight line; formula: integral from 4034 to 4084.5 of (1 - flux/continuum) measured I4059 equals 4.0 angstrom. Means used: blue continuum 33.1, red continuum 14.8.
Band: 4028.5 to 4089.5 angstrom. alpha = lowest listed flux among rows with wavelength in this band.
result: 15.53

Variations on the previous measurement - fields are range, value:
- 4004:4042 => 23.37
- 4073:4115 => 13.4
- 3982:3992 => 29.79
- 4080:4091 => 14.96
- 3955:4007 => 24.09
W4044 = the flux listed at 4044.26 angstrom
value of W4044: 25.13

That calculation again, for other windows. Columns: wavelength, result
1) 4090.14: 14.96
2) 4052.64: 23.34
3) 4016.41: 24.93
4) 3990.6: 30.62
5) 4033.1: 24.51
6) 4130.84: 14.62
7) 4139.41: 14.2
